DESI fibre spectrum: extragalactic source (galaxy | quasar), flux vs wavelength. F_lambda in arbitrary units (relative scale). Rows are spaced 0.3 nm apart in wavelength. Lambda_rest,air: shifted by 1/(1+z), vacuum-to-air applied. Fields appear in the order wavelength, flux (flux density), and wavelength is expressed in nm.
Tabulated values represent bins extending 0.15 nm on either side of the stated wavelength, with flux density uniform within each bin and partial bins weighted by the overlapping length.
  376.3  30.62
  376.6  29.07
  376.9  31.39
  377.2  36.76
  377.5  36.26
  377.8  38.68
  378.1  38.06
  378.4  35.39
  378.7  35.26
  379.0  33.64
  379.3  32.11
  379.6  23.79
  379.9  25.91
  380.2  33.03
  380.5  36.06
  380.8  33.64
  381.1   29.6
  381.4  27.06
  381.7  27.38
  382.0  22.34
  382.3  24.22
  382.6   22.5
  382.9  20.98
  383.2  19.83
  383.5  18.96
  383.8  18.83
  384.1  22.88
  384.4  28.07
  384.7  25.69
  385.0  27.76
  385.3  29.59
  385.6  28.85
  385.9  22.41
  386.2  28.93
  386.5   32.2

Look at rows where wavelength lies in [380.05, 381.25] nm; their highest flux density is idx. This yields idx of 36.06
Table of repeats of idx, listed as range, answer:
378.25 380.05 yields 35.39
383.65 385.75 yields 29.59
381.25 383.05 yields 27.38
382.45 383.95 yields 22.5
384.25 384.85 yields 28.07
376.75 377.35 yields 36.76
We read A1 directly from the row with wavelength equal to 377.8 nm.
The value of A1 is 38.68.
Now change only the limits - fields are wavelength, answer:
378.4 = 35.39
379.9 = 25.91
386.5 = 32.2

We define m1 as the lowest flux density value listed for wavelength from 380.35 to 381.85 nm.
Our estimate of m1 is 27.06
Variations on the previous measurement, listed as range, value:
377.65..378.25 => 38.06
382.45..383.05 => 20.98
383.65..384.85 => 18.83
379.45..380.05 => 23.79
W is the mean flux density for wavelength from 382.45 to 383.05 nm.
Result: 21.7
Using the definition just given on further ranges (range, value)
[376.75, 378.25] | 36.2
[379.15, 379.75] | 28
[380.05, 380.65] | 34.5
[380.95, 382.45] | 26.1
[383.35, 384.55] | 22.2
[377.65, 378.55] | 37.4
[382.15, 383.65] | 21.3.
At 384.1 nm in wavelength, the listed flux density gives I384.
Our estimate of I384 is 22.88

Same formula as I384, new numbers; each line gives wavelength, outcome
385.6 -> 28.85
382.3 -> 24.22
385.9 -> 22.41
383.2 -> 19.83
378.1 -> 38.06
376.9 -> 31.39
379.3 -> 32.11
